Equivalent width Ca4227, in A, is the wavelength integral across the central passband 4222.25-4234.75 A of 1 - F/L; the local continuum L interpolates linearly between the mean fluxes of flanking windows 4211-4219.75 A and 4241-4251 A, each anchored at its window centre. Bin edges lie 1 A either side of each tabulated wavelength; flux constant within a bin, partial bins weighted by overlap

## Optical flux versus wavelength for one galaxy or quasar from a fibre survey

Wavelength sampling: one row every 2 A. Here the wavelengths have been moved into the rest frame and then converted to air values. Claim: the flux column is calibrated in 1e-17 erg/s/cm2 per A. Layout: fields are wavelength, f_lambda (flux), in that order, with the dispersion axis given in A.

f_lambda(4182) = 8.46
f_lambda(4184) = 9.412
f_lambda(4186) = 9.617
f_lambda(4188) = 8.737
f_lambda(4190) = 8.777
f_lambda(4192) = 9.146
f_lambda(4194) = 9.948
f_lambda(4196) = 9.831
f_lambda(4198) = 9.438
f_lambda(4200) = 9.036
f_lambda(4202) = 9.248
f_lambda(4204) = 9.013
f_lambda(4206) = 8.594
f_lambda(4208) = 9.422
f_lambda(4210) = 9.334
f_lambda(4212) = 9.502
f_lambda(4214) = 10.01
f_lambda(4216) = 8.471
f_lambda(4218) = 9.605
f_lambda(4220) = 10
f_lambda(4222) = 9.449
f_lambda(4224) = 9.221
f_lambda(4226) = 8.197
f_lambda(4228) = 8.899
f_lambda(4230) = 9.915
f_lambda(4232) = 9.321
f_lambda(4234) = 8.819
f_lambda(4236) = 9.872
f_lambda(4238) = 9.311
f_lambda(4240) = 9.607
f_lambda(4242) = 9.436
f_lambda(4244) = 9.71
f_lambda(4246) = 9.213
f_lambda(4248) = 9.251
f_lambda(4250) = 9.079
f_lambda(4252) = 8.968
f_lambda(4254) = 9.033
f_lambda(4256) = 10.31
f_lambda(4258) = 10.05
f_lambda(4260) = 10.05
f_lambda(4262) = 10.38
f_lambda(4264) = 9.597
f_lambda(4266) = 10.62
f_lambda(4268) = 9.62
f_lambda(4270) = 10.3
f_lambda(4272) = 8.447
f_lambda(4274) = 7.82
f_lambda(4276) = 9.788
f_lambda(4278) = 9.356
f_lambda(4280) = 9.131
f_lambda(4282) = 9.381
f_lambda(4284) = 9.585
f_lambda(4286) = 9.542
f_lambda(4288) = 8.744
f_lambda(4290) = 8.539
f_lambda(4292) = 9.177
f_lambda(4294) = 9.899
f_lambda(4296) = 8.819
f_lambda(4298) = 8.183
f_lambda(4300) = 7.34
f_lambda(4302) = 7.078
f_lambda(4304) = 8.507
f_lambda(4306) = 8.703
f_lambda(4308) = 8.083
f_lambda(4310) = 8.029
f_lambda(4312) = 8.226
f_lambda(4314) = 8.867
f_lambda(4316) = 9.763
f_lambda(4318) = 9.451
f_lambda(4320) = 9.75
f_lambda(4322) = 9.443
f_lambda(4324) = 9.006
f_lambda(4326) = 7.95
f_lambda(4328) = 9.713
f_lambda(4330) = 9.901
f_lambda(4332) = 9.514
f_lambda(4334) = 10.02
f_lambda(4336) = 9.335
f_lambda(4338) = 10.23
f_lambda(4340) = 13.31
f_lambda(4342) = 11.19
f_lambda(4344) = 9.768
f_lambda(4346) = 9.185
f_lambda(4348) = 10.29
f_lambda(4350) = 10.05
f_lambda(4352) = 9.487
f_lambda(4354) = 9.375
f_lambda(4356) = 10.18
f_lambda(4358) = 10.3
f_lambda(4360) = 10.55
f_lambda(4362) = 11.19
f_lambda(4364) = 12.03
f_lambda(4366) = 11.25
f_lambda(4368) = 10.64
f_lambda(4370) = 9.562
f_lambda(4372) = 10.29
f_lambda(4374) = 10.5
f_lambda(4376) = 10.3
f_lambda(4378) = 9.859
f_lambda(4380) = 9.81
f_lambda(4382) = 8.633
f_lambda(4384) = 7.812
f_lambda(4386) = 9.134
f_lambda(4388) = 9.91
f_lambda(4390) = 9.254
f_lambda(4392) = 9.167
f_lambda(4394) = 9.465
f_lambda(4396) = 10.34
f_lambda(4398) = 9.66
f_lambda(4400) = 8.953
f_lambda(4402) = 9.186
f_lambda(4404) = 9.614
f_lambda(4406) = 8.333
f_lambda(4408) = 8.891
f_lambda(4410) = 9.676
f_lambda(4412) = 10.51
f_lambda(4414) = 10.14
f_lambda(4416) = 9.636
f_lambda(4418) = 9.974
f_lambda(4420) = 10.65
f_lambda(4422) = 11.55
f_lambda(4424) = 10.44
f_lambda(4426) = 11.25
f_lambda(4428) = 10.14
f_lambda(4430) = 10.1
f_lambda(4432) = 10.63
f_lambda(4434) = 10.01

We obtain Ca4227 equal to 0.41 A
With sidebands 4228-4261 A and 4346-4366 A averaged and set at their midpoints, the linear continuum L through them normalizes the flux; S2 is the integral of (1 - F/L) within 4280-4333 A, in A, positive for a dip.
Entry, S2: 5.7 A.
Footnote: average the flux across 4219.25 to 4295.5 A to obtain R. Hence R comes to 9.41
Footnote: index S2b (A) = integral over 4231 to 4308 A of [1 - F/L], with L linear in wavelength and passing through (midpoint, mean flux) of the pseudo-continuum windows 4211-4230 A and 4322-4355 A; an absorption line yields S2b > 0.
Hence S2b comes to 2.6 A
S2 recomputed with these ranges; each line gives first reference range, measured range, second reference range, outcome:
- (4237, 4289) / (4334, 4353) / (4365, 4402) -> -1.36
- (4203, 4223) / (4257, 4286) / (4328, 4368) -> 0.60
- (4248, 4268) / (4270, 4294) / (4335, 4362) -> 1.84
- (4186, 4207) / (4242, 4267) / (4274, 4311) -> -2.12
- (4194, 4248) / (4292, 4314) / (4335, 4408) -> 2.98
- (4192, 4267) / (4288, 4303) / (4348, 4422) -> 1.83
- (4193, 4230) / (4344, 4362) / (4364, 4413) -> -0.74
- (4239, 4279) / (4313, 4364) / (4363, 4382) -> 0.86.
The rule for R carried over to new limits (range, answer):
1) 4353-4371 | 10.6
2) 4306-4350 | 9.56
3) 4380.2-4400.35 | 9.26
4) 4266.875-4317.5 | 8.85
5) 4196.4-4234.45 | 9.25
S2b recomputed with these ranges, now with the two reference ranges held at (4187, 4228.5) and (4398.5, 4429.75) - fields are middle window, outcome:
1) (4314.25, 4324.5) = 0.2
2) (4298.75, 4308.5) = 1.7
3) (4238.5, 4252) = 0.0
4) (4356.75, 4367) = -1.4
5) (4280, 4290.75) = 0.4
